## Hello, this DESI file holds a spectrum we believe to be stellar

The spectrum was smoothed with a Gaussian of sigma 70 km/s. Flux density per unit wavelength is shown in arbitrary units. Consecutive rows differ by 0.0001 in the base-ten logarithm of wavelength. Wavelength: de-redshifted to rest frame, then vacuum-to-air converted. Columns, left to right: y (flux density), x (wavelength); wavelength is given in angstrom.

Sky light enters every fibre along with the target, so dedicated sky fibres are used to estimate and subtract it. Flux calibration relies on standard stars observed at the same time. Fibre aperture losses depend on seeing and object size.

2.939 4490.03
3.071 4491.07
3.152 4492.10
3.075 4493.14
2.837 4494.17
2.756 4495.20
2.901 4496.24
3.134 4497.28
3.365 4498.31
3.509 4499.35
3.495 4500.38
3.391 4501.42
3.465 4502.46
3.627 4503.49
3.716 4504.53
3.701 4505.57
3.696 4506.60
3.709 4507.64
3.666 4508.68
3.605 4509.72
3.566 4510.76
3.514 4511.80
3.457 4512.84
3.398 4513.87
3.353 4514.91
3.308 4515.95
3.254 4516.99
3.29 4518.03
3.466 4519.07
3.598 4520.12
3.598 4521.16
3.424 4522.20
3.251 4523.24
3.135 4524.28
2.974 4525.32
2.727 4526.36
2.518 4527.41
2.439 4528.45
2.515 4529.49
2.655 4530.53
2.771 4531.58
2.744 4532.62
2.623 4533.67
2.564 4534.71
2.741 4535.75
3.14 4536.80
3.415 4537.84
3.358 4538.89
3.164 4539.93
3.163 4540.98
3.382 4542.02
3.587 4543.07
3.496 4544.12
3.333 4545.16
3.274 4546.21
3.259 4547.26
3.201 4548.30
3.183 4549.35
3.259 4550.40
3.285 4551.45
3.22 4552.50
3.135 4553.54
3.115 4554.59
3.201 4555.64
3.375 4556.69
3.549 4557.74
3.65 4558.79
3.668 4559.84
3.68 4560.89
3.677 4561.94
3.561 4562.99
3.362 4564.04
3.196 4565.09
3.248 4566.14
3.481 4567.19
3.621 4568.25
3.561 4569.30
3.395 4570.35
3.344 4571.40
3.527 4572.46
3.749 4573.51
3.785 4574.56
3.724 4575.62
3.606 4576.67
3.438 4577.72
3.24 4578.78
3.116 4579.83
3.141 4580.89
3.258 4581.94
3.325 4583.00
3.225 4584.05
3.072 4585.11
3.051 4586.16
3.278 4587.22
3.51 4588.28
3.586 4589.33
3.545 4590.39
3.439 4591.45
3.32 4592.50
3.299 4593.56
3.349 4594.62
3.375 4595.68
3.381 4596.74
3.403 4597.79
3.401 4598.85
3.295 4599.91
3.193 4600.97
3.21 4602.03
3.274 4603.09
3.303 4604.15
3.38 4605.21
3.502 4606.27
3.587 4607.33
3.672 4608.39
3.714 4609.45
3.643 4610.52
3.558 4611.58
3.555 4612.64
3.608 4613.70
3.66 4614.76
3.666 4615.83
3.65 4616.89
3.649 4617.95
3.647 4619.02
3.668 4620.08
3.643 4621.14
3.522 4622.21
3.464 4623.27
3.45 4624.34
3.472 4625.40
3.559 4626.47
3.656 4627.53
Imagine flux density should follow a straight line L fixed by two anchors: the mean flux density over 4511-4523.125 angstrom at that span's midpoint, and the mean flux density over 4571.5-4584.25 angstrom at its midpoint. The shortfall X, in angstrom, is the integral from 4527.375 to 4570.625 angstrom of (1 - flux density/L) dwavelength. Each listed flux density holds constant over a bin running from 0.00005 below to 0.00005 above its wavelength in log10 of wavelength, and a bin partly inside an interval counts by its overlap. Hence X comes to 2.65 angstrom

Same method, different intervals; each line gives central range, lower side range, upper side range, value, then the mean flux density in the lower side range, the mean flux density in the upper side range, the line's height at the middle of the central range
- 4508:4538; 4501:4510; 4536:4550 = 2.99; 3.62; 3.29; 3.47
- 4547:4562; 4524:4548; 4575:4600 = -1.10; 3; 3.35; 3.13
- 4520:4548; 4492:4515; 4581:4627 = 2.90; 3.4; 3.45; 3.42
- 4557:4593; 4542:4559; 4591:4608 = -1.09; 3.31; 3.36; 3.34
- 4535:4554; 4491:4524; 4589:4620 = 0.98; 3.39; 3.48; 3.42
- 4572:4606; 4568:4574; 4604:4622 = 1.81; 3.53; 3.6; 3.56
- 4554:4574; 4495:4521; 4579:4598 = -0.69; 3.45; 3.31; 3.35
